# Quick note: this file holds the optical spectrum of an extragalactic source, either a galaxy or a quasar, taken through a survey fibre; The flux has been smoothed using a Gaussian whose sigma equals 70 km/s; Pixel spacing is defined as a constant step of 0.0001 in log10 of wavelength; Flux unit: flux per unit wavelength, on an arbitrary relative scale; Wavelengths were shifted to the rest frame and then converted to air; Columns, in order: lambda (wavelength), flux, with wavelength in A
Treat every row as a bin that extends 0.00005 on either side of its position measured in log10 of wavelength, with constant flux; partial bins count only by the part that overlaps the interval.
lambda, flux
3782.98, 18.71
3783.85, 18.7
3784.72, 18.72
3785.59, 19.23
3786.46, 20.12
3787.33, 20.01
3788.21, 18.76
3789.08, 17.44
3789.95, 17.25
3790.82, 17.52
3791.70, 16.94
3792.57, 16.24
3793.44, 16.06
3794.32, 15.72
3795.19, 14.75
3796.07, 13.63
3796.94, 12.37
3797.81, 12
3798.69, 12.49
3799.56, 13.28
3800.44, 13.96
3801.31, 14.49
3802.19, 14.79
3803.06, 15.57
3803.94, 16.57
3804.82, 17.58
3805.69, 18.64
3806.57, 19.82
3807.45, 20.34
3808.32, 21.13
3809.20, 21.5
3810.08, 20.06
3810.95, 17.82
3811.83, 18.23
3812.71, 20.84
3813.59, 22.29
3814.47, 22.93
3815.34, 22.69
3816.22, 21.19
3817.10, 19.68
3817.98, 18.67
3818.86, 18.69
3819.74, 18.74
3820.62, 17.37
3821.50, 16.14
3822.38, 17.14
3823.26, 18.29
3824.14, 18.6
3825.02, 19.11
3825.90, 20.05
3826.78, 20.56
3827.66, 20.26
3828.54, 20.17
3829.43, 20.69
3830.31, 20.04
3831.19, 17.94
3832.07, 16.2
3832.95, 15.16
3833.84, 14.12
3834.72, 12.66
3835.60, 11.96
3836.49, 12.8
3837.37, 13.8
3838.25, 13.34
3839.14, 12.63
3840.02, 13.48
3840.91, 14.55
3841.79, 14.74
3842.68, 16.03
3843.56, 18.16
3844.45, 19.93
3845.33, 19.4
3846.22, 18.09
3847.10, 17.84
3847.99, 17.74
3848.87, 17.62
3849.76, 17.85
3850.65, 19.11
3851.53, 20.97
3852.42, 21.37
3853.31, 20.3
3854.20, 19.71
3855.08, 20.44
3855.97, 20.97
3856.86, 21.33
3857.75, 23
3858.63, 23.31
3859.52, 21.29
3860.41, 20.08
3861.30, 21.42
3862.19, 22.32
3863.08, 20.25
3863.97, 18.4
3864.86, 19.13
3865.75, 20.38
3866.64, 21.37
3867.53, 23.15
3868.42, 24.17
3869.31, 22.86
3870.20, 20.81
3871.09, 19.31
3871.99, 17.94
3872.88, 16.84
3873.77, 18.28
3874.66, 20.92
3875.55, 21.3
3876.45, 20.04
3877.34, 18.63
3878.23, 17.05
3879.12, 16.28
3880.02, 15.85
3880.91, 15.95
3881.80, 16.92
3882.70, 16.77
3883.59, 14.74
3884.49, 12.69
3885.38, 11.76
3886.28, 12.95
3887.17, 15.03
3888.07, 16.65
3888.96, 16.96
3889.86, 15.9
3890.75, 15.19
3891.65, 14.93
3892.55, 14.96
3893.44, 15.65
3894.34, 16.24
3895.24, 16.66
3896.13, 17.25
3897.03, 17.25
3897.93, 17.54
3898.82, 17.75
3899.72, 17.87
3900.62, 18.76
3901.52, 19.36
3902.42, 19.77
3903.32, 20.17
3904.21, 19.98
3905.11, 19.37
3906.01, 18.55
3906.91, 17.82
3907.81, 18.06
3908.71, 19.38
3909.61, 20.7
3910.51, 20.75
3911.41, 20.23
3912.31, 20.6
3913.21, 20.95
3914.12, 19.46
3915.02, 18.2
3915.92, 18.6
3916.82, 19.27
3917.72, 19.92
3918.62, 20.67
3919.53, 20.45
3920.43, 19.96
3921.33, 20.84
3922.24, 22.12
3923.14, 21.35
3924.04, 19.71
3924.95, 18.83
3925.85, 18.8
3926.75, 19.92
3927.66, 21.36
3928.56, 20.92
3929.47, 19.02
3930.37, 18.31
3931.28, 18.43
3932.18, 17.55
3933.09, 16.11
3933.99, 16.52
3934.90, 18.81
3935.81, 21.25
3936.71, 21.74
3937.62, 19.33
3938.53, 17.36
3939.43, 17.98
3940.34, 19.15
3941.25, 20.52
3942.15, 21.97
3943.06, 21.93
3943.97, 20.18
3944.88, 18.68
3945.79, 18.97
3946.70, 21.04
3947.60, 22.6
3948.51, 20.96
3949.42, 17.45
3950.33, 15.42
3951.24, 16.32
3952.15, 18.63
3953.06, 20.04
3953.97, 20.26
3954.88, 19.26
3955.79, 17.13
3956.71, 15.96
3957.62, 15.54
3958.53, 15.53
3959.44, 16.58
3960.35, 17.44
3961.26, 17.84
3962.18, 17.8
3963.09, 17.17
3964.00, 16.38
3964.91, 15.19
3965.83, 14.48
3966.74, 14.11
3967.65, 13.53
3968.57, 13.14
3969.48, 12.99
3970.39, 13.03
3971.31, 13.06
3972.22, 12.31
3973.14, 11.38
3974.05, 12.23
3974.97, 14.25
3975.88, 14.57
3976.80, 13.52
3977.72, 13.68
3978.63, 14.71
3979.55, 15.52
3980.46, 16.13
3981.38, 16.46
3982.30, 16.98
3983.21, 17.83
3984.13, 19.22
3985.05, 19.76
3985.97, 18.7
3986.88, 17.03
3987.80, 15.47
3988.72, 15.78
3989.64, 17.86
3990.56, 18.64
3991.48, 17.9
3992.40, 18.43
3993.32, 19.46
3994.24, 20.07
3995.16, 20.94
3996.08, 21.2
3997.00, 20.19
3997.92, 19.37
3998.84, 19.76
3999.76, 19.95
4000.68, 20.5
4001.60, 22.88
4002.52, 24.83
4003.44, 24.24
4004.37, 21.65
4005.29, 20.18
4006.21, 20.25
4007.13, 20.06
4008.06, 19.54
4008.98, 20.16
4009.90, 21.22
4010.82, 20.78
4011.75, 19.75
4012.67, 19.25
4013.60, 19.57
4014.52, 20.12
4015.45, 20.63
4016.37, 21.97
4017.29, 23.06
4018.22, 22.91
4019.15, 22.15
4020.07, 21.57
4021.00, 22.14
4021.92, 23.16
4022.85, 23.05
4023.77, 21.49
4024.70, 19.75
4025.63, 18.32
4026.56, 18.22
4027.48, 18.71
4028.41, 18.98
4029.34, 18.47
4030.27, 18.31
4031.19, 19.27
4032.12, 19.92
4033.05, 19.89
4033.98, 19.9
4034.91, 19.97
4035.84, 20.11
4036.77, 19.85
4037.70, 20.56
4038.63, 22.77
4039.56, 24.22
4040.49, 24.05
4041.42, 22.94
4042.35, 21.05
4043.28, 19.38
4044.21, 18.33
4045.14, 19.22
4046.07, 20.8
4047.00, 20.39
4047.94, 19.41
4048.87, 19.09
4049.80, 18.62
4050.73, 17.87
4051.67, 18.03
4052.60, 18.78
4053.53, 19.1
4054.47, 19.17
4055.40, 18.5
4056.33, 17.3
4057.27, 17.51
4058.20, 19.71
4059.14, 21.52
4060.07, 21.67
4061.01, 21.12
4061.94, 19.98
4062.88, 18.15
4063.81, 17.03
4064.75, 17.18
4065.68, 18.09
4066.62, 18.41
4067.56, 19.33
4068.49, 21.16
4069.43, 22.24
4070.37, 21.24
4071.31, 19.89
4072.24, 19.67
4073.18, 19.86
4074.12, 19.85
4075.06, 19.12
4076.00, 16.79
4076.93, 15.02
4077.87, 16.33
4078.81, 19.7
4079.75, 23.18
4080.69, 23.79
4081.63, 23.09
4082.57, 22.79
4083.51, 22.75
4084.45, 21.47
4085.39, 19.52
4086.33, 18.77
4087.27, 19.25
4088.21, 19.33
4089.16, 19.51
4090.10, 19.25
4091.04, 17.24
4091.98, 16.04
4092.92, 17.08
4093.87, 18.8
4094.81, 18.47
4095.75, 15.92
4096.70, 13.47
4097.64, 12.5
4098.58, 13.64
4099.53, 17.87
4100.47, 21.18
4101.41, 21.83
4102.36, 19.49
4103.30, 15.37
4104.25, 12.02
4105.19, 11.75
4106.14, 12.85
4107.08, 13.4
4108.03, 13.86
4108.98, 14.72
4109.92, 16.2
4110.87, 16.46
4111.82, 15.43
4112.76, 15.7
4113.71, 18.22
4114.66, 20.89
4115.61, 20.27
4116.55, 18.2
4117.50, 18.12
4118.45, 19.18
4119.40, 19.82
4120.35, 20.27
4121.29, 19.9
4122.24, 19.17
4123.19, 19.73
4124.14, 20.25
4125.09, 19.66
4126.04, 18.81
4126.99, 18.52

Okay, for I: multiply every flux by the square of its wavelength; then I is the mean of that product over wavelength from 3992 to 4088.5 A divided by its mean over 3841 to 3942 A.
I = 1.2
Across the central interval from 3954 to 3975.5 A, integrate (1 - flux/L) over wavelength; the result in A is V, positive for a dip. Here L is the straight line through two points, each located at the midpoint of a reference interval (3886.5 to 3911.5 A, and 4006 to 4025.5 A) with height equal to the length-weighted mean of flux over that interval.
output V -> 4.85 A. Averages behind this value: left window 17.7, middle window 15.2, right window 21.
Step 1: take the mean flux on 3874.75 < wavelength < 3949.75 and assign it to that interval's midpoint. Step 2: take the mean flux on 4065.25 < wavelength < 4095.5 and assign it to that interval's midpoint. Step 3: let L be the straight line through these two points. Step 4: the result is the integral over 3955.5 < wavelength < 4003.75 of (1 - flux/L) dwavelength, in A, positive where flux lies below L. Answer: 5.2 A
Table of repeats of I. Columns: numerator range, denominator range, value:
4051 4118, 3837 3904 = 1.12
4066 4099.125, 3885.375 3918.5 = 1.16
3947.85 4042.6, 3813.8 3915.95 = 1.09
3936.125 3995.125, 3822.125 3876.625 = 0.97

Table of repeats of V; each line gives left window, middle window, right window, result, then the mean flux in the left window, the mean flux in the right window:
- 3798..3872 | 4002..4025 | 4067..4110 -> -3.83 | 18.6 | 18.2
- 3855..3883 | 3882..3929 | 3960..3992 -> 0.26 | 19.9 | 15.6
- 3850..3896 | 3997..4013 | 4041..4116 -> -1.99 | 18.6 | 18.5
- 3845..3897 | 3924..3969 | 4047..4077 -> 1.22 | 18.5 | 19.1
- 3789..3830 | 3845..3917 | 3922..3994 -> -4.02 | 17.9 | 17.5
